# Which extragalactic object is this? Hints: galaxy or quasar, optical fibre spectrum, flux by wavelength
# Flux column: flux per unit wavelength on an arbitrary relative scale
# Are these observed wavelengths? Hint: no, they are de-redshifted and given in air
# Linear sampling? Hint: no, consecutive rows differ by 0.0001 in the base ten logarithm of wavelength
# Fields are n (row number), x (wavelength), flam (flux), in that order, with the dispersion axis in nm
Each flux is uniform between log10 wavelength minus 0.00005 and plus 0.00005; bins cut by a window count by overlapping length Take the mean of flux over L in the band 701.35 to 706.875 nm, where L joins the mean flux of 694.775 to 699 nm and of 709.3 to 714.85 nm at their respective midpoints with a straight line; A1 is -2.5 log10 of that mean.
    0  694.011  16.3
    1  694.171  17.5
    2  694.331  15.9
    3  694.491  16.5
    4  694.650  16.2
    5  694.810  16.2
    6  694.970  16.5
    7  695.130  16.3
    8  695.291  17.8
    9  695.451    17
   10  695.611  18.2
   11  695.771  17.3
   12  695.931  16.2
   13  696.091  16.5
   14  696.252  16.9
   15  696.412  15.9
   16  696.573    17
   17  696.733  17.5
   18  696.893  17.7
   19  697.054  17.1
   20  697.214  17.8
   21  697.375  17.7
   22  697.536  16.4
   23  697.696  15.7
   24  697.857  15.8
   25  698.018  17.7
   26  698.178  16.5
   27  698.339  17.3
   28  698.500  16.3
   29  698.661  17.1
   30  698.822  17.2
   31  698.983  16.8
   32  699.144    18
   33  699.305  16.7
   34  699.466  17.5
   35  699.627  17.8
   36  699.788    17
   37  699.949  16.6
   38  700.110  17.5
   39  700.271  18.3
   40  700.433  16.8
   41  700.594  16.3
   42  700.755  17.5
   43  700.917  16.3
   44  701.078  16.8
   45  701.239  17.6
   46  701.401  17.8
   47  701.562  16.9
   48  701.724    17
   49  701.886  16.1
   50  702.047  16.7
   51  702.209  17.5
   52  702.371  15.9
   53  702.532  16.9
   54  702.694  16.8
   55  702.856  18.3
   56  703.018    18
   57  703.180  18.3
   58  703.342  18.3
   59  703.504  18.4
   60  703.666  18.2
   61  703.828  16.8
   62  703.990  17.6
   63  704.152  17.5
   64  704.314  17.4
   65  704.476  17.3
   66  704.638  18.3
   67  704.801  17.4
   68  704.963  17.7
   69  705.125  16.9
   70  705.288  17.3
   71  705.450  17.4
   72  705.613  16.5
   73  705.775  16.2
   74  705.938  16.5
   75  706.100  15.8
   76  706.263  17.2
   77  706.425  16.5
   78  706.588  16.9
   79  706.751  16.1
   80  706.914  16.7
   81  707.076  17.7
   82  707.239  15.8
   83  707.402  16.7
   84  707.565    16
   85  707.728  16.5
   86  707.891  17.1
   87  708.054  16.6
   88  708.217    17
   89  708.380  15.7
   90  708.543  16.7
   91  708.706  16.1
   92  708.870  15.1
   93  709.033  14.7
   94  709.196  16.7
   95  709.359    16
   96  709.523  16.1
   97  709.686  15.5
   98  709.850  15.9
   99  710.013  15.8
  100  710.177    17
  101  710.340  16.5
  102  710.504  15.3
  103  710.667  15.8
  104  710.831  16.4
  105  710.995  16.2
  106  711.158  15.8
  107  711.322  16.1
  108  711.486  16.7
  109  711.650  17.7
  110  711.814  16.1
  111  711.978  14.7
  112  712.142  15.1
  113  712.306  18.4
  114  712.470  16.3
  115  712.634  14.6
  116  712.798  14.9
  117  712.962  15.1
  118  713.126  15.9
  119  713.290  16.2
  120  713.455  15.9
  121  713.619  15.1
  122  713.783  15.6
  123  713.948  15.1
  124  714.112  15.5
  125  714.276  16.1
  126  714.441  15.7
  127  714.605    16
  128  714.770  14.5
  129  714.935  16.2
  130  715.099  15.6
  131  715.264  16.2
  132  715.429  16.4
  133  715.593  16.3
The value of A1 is -0.05 mag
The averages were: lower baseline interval 16.9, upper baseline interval 15.9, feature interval 17.2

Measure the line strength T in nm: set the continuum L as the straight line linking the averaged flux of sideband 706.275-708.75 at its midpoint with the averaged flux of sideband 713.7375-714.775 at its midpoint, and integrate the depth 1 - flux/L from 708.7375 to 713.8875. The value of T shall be 0.03 nm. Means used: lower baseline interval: 16.6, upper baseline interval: 15.6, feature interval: 15.9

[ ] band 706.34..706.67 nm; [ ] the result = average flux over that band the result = 16.7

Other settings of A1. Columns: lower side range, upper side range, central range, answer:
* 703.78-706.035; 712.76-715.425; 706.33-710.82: 0.02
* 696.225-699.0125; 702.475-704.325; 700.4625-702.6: 0.04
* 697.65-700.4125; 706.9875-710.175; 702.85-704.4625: -0.07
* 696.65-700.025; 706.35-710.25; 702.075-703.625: -0.06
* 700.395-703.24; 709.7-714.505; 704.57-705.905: -0.03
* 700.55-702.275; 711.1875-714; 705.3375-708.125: -0.01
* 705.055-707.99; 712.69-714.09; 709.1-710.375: 0.00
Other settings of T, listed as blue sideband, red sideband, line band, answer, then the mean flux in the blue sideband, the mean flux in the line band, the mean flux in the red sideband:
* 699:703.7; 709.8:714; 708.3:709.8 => 0.04 nm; 17.3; 15.8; 15.9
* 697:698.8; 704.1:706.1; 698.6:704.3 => -0.10 nm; 16.9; 17.3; 17.1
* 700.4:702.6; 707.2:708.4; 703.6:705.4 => -0.09 nm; 16.9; 17.5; 16.5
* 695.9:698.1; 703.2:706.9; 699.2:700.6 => -0.02 nm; 16.9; 17.2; 17.2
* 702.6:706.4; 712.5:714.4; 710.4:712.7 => -0.03 nm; 17.4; 16.1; 15.5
